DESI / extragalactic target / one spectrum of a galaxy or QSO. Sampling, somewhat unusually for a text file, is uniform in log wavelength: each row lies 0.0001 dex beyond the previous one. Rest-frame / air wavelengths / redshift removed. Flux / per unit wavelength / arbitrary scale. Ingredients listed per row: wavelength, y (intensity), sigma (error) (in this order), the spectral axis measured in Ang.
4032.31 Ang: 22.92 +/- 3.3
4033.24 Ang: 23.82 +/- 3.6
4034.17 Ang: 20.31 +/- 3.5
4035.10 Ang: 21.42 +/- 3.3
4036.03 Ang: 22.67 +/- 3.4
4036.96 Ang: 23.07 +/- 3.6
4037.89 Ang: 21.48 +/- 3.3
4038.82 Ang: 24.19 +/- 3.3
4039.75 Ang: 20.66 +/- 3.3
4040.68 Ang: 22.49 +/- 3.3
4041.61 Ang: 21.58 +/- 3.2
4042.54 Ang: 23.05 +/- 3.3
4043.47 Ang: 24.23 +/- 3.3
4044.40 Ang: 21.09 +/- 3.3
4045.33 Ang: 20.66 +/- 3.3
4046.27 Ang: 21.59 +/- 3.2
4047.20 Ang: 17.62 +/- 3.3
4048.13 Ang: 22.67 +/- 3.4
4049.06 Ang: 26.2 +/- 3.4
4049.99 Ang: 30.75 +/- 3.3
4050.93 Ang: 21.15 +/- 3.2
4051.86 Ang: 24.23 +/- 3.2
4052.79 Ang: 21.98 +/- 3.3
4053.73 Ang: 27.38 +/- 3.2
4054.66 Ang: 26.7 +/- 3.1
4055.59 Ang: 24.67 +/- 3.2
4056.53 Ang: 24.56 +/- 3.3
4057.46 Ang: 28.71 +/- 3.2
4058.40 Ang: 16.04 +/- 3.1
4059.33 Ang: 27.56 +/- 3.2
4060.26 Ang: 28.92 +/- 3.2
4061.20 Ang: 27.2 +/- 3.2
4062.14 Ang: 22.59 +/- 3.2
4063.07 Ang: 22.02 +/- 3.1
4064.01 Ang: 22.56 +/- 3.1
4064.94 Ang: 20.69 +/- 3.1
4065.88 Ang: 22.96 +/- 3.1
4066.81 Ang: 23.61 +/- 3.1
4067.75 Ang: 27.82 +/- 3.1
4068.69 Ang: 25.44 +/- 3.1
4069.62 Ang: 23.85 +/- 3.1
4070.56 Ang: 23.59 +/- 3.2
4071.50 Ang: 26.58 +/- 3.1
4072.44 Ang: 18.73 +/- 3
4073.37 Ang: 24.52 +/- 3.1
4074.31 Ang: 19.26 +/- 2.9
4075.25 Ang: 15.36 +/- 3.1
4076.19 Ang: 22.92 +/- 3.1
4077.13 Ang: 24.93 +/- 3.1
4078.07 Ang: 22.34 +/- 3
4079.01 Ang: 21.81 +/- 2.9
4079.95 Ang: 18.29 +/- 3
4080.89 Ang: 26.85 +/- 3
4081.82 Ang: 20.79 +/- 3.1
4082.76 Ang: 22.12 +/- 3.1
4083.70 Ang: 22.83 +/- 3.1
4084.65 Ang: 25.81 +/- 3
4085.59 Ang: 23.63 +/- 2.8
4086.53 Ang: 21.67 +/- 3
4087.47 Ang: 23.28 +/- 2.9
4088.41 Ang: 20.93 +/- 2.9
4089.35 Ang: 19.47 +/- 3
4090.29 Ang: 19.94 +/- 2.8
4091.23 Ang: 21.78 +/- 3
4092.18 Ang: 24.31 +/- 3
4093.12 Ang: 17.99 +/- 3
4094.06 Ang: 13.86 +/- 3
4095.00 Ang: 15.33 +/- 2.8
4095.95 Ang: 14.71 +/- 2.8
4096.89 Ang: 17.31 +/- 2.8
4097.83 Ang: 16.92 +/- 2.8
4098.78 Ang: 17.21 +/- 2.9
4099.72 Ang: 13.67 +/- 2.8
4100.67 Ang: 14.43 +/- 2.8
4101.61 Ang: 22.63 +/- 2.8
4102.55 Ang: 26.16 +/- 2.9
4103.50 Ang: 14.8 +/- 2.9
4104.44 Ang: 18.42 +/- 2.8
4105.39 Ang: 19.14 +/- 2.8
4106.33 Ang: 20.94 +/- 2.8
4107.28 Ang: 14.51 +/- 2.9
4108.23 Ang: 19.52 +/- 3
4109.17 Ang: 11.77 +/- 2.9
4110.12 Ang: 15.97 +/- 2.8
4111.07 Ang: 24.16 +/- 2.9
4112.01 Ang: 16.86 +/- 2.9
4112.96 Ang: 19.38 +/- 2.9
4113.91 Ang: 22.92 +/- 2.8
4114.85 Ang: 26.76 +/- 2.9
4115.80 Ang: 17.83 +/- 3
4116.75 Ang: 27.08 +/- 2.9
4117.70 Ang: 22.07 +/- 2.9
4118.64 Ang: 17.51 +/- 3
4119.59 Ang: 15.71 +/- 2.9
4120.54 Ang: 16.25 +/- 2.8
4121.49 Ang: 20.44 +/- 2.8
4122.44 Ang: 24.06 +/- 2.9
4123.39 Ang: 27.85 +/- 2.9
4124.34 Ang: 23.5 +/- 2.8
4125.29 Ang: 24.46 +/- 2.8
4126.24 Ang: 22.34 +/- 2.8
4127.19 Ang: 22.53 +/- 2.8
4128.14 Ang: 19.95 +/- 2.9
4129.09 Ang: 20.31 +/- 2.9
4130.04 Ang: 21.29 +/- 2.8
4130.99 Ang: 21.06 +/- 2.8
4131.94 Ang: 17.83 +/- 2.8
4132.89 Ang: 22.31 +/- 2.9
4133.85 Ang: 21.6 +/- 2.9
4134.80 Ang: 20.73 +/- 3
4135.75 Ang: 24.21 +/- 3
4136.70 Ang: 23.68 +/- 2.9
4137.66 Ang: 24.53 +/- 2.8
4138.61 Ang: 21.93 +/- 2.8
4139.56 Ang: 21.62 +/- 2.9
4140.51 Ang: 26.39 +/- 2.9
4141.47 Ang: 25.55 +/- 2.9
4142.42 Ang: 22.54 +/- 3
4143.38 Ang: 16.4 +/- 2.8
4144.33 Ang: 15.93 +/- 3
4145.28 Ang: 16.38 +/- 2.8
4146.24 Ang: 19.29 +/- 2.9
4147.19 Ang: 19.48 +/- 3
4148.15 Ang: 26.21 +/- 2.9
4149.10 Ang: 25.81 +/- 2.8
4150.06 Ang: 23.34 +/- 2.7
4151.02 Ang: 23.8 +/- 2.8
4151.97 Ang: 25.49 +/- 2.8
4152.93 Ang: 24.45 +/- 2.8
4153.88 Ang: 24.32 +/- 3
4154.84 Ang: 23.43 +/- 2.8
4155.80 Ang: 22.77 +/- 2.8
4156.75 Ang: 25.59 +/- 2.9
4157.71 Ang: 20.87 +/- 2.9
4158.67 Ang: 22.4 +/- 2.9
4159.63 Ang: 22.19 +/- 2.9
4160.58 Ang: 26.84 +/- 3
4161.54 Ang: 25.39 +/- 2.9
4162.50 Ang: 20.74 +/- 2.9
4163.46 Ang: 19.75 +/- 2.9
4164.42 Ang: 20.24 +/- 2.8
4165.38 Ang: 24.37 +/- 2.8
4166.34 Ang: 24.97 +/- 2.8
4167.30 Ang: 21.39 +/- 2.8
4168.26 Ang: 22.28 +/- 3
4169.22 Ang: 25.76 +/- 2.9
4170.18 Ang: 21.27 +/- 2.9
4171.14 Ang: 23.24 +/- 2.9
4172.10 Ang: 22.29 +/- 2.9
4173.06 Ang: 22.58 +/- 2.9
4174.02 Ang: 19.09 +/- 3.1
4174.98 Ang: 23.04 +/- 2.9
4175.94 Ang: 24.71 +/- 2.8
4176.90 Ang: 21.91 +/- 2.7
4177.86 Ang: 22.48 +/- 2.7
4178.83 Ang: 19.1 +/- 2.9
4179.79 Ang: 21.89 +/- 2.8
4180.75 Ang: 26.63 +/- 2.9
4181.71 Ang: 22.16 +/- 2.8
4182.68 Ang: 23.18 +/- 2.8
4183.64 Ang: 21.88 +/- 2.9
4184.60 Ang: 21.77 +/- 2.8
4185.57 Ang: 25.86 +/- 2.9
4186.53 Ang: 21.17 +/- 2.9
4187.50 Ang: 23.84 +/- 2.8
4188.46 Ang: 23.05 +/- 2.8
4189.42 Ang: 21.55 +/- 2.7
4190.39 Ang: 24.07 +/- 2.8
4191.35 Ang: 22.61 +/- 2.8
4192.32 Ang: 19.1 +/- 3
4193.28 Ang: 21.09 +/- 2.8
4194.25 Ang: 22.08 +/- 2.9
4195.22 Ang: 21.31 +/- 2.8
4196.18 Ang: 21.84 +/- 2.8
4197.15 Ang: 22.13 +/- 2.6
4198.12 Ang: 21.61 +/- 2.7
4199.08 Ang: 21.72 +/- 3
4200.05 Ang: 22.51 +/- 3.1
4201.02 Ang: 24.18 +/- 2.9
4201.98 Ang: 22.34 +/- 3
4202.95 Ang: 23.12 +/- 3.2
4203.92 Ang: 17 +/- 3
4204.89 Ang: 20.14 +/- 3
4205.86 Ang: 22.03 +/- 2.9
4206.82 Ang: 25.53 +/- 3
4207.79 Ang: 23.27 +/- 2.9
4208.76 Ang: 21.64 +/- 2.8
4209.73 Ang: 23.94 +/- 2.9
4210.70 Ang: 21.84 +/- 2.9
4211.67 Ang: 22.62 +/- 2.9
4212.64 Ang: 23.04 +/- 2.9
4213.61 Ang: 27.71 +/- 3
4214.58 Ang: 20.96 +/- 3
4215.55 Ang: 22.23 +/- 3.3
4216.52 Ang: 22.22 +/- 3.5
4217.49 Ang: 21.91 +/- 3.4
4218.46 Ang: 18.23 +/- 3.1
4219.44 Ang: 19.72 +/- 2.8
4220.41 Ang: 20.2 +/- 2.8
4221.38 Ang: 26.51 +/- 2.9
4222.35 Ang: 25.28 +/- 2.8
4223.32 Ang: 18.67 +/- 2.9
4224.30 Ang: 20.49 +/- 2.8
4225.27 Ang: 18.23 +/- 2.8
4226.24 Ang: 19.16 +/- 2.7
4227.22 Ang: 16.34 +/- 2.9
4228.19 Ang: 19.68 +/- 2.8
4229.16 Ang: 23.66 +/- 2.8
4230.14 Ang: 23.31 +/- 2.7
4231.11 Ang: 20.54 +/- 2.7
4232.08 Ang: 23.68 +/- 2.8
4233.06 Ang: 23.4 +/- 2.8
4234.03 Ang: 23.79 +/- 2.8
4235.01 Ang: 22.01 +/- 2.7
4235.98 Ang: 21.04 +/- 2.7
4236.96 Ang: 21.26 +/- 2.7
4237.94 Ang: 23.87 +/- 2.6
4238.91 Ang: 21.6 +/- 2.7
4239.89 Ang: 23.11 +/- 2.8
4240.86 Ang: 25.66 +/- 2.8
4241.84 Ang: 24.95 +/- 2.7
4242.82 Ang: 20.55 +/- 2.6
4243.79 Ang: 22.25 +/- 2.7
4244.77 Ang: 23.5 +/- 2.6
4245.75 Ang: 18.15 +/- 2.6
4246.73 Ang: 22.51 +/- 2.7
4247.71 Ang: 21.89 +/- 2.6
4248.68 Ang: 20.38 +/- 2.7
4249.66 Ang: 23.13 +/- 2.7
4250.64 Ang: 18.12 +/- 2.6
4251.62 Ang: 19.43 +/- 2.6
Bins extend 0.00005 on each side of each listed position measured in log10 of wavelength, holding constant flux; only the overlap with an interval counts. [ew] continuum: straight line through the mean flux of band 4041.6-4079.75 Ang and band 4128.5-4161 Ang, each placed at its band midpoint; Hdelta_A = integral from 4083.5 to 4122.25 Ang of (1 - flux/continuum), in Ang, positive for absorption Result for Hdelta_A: 5.9 Ang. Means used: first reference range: 23.4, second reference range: 22.4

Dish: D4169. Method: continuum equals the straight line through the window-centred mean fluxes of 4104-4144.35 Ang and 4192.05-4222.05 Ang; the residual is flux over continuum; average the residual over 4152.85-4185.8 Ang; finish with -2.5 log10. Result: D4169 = -0.06 mag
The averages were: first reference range 21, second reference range 22.1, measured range 22.8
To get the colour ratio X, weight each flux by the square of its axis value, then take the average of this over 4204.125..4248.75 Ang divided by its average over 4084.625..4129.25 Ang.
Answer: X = 1.17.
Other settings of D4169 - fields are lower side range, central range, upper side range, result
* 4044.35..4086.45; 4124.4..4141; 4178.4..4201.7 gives 0.030 mag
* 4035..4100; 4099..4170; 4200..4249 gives 0.033 mag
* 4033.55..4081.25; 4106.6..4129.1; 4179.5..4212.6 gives 0.112 mag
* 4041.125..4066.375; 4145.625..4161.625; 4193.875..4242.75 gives -0.039 mag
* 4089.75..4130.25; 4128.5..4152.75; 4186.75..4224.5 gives -0.076 mag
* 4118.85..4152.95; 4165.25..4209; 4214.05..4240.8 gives -0.034 mag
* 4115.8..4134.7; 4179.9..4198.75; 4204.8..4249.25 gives -0.033 mag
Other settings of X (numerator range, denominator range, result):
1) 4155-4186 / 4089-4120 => 1.25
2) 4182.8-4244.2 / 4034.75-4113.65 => 1.10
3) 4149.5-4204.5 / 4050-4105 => 1.09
